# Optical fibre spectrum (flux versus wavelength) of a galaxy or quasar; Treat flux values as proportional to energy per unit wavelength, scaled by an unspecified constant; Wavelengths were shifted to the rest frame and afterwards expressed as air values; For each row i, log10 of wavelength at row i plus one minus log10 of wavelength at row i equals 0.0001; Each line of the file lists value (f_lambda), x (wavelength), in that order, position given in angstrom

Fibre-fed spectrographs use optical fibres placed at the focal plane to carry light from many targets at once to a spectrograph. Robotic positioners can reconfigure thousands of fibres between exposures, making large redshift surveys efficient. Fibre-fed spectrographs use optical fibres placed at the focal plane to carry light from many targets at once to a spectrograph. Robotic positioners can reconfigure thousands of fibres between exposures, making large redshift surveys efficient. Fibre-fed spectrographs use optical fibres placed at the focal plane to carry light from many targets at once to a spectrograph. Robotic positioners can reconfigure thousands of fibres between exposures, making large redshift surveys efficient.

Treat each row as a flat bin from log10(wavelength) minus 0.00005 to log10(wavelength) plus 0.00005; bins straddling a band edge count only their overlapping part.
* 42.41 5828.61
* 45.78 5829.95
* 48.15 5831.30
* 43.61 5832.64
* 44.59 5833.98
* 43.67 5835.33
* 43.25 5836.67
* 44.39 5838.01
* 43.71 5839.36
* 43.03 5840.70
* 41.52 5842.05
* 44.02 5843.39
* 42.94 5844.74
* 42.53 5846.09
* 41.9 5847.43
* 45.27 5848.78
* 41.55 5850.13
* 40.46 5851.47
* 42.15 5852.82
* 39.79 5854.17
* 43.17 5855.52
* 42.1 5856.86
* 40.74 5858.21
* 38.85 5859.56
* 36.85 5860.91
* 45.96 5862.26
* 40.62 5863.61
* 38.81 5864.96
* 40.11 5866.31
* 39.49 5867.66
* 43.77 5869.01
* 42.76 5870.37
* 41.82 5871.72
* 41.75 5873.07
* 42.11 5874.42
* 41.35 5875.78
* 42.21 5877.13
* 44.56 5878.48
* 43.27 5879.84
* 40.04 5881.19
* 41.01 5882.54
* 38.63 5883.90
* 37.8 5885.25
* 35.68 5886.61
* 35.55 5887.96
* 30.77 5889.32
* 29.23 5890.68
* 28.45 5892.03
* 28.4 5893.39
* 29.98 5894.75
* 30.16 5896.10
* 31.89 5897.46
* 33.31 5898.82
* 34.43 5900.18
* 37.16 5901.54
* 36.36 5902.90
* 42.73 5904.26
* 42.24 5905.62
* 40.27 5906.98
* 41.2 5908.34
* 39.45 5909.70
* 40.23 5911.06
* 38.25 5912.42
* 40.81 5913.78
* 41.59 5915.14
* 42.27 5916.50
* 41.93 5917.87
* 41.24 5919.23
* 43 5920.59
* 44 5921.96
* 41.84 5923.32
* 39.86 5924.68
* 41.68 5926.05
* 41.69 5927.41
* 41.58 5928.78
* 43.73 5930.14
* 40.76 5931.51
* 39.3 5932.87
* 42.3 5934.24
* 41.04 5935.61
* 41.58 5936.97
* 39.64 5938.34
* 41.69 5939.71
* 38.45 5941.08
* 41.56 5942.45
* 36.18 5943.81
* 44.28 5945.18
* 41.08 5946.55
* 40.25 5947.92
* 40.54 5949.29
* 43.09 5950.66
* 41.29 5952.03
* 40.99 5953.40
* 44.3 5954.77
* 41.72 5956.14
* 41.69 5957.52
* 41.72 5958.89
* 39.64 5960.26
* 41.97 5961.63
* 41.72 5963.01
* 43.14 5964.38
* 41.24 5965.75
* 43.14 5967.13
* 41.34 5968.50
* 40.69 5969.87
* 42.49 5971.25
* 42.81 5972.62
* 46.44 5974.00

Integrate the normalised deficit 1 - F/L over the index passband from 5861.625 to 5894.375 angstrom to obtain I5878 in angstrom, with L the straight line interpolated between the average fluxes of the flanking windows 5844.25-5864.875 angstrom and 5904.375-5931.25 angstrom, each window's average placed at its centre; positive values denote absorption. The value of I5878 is 2.1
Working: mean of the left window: 41.6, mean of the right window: 41.4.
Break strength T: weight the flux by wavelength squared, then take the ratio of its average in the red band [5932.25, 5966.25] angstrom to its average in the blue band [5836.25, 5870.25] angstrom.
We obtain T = 1.02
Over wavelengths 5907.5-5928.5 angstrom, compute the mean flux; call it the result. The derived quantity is 41.3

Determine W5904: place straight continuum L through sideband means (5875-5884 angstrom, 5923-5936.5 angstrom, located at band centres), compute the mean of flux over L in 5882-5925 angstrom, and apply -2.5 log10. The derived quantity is 0.113 mag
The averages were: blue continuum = 41.8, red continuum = 41.4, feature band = 37.5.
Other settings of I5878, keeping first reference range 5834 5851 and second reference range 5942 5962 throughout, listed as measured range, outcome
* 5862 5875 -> 0.4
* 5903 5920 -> 0.5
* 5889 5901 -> 3.3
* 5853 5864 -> 0.5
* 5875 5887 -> 0.5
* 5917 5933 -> 0.0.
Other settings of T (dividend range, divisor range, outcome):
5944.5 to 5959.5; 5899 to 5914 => 1.09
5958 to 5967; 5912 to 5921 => 1.02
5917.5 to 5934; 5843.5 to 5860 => 1.02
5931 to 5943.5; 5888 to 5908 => 1.20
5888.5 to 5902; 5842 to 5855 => 0.75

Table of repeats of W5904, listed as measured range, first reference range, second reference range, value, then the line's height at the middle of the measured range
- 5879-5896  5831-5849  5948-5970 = 0.226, 42.9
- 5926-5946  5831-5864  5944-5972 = 0.023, 41.9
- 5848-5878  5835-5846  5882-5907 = -0.048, 39.7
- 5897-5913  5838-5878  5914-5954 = 0.090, 41.5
